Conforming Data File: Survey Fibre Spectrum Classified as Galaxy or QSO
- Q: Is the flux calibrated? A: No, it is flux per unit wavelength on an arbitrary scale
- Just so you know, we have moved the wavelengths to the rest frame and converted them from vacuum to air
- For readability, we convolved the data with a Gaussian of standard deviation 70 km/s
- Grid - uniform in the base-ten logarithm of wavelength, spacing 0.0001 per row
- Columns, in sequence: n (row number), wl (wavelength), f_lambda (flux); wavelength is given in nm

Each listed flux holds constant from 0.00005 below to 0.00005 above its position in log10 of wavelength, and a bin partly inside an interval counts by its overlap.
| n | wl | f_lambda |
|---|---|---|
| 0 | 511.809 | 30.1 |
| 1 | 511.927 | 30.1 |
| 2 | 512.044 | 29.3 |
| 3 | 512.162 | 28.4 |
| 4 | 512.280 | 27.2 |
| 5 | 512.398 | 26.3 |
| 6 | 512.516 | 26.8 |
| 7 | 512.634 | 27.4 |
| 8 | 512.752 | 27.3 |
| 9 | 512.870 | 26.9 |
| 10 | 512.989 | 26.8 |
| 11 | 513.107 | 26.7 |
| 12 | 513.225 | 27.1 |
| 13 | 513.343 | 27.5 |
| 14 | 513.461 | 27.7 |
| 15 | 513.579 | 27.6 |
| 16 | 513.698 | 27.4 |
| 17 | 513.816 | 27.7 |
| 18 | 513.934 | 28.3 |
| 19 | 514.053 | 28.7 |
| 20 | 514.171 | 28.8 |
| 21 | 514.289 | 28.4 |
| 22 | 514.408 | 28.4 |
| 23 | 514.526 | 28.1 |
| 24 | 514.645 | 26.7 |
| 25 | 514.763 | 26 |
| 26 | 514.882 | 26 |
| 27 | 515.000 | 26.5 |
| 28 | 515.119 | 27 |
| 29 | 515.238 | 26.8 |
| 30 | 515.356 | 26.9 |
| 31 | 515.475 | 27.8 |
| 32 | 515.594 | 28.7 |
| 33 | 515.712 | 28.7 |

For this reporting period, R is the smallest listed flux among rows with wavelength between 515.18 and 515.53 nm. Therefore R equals 26.8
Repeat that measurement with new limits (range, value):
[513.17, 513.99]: 27.1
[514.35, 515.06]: 26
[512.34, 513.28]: 26.3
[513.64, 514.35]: 27.4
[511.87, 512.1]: 29.3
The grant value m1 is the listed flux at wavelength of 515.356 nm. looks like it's 26.9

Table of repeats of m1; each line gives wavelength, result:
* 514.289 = 28.4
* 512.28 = 27.2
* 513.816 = 27.7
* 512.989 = 26.8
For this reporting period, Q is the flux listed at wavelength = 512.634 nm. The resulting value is 27.4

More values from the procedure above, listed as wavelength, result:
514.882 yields 26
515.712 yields 28.7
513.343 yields 27.5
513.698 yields 27.4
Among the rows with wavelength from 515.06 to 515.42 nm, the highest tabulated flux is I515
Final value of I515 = 27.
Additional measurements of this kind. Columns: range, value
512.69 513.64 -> 27.7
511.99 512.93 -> 29.3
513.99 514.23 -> 28.8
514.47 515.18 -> 28.1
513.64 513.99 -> 28.3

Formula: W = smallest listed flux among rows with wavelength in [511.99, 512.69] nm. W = 26.3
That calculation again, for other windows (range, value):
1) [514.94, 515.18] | 26.5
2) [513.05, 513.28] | 26.7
